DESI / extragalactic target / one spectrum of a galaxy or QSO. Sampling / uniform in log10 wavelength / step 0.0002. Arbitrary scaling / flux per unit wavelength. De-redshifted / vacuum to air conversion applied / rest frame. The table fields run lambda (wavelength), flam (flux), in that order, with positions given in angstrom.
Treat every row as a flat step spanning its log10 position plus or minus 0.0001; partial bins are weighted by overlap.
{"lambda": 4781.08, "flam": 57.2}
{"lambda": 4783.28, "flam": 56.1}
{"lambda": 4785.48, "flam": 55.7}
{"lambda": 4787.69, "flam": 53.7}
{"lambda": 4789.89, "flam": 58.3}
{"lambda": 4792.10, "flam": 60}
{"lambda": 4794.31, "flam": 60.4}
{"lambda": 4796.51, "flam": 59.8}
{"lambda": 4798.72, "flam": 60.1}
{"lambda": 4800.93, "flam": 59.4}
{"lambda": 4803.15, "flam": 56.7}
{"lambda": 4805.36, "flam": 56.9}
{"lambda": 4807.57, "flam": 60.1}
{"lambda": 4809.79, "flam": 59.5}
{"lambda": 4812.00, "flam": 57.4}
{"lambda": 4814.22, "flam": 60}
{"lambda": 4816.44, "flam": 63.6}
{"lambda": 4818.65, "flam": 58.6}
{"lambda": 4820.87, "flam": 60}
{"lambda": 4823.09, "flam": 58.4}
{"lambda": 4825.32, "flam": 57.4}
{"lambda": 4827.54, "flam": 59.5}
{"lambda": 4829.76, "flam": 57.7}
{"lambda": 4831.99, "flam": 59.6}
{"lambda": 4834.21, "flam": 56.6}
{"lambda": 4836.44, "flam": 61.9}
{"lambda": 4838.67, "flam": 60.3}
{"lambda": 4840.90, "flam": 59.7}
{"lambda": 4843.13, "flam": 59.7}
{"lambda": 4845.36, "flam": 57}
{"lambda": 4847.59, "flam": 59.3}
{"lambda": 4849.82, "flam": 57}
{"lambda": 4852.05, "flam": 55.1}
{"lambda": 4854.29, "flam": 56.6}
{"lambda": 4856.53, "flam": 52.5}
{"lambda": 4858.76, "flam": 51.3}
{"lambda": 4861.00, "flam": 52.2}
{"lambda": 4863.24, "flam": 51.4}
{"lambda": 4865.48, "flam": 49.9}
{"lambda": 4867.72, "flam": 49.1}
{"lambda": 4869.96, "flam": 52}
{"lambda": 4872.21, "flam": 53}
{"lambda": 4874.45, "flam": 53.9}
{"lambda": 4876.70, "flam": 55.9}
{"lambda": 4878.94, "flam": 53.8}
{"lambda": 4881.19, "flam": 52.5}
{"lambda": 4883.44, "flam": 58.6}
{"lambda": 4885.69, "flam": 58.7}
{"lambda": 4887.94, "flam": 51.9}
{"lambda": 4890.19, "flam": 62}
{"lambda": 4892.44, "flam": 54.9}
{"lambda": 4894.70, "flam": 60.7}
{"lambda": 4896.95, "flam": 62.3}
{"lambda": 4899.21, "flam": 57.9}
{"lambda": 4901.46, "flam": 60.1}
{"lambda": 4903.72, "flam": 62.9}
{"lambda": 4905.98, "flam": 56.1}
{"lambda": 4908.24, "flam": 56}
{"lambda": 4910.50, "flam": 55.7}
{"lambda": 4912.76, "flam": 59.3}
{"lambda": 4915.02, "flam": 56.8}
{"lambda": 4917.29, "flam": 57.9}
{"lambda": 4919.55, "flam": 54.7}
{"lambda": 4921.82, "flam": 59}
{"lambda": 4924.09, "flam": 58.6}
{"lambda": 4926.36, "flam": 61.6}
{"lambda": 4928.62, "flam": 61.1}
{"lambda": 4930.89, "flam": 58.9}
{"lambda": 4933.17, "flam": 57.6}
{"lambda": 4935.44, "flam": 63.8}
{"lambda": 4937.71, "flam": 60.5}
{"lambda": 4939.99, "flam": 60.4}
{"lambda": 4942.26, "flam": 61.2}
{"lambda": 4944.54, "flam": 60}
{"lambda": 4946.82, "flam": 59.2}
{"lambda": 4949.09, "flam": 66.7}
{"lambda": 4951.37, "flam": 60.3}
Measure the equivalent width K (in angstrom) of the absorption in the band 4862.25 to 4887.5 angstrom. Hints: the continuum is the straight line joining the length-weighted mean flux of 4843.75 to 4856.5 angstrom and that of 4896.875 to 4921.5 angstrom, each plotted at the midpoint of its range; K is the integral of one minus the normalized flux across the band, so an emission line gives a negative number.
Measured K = 1.7 angstrom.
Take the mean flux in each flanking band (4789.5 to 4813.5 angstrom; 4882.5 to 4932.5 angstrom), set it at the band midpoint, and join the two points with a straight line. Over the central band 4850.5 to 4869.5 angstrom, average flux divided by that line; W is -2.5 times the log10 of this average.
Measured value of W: 0.124 mag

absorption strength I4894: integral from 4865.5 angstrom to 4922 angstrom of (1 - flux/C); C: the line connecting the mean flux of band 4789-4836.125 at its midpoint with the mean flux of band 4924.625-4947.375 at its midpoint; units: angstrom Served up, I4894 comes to 3.3 angstrom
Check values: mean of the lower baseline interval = 59.1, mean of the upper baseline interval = 60.4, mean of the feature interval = 56.5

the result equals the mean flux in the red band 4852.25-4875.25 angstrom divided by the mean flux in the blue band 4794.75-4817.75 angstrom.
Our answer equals 0.9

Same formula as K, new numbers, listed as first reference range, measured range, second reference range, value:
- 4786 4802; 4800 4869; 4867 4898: 0.2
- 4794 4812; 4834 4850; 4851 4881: -1.2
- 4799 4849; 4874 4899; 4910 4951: 1.0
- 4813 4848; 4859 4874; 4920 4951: 2.1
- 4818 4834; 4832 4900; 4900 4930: 3.0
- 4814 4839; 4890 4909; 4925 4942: 0.3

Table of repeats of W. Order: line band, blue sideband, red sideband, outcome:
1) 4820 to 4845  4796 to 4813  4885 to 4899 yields -0.01 mag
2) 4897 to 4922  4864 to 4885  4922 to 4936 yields -0.01 mag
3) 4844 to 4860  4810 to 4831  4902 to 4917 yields 0.06 mag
